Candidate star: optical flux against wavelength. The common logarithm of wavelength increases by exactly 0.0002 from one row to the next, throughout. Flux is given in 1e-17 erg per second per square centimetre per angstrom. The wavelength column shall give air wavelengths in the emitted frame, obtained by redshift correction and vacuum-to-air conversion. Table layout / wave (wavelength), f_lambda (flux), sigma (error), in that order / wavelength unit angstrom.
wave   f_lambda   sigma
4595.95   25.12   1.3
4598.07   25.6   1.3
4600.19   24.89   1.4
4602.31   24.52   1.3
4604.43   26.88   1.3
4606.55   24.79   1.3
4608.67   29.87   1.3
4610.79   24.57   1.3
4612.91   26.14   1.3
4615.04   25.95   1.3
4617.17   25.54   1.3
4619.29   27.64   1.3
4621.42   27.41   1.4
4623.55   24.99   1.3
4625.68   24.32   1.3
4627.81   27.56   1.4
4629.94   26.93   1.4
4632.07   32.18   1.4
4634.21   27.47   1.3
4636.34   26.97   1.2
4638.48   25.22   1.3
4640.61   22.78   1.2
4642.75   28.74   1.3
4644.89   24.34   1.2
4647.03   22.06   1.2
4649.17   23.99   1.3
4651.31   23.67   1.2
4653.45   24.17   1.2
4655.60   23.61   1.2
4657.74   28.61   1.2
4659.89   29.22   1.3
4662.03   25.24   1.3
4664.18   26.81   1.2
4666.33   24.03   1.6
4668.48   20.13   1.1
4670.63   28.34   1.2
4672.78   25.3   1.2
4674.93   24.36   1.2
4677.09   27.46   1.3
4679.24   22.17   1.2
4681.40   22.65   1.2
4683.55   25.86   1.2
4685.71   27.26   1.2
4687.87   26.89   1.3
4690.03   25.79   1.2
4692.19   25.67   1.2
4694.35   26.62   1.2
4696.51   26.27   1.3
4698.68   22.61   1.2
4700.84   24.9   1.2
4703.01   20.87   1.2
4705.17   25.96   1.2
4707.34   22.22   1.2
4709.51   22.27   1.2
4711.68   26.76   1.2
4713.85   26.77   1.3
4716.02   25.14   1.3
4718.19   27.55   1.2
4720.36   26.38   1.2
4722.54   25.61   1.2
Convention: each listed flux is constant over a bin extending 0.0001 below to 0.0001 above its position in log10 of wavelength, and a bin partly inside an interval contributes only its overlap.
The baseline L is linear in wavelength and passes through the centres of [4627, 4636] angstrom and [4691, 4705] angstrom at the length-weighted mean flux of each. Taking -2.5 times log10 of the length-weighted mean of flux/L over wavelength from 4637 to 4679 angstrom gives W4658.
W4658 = 0.07 mag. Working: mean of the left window 28.4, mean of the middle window 25.1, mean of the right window 24.6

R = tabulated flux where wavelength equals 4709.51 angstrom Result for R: 22.27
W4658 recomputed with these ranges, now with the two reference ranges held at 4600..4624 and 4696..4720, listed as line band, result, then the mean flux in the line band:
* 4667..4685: 0.026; 24.6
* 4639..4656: 0.061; 24.2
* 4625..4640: -0.054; 27.2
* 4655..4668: -0.028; 26.1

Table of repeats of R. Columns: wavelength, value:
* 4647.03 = 22.06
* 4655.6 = 23.61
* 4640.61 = 22.78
